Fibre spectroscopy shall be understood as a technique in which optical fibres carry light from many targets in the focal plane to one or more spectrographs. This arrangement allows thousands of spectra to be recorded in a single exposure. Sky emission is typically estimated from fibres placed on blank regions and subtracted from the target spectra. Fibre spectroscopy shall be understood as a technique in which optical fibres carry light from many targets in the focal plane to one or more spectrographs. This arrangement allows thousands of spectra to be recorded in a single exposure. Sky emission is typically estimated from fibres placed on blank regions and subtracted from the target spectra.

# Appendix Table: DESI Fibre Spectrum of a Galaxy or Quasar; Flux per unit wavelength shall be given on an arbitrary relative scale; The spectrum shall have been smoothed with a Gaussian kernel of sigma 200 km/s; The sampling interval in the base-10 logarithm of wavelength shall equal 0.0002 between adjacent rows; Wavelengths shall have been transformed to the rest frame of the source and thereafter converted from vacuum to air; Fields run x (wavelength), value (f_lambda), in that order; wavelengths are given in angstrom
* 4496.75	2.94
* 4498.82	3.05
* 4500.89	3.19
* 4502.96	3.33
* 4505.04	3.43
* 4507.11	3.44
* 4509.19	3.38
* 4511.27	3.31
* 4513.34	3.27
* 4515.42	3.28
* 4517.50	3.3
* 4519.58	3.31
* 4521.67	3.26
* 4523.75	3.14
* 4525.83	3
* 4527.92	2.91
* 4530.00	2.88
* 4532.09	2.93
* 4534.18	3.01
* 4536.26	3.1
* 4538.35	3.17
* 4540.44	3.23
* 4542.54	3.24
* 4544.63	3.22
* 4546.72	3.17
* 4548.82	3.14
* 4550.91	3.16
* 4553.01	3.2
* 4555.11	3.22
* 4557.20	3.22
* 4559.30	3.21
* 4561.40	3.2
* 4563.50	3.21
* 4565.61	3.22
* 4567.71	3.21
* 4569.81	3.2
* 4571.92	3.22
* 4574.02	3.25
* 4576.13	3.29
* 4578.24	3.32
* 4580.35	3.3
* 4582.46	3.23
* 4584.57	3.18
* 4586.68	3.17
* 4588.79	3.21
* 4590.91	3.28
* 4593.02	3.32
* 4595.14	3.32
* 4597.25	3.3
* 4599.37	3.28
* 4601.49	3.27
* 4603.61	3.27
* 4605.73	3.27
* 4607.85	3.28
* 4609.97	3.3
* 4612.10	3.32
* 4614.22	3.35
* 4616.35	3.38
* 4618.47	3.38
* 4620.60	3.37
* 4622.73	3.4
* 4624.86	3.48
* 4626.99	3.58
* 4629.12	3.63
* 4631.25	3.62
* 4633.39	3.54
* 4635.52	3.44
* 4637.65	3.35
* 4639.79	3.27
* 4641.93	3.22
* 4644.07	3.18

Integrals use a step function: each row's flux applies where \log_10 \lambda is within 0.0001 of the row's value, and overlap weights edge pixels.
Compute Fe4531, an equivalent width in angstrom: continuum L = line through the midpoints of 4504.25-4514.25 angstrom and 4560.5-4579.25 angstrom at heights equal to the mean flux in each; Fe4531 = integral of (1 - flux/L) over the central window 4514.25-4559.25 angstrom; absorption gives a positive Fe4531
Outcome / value 2.2 angstrom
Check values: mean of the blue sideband 3.37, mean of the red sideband 3.23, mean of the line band 3.15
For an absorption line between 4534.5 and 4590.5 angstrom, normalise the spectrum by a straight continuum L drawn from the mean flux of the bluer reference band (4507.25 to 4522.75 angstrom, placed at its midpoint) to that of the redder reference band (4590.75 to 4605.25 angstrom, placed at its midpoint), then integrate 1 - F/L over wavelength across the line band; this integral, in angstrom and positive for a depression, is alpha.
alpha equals 1.5 angstrom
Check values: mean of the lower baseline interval 3.31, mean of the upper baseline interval 3.29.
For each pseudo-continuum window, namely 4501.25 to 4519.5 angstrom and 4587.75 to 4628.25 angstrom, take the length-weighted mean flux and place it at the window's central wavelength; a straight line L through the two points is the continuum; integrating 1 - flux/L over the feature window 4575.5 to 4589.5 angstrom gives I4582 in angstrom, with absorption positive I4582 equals 0.39 angstrom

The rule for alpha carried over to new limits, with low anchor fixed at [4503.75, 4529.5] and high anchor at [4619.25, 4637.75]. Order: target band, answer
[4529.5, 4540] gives 0.8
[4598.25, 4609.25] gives 0.5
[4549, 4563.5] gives 0.6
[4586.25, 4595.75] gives 0.4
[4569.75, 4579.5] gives 0.3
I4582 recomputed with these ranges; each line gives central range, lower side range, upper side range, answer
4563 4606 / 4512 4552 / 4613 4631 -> 0.92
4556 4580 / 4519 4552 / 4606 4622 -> -0.20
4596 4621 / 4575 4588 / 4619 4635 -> 0.66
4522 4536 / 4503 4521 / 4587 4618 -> 1.39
